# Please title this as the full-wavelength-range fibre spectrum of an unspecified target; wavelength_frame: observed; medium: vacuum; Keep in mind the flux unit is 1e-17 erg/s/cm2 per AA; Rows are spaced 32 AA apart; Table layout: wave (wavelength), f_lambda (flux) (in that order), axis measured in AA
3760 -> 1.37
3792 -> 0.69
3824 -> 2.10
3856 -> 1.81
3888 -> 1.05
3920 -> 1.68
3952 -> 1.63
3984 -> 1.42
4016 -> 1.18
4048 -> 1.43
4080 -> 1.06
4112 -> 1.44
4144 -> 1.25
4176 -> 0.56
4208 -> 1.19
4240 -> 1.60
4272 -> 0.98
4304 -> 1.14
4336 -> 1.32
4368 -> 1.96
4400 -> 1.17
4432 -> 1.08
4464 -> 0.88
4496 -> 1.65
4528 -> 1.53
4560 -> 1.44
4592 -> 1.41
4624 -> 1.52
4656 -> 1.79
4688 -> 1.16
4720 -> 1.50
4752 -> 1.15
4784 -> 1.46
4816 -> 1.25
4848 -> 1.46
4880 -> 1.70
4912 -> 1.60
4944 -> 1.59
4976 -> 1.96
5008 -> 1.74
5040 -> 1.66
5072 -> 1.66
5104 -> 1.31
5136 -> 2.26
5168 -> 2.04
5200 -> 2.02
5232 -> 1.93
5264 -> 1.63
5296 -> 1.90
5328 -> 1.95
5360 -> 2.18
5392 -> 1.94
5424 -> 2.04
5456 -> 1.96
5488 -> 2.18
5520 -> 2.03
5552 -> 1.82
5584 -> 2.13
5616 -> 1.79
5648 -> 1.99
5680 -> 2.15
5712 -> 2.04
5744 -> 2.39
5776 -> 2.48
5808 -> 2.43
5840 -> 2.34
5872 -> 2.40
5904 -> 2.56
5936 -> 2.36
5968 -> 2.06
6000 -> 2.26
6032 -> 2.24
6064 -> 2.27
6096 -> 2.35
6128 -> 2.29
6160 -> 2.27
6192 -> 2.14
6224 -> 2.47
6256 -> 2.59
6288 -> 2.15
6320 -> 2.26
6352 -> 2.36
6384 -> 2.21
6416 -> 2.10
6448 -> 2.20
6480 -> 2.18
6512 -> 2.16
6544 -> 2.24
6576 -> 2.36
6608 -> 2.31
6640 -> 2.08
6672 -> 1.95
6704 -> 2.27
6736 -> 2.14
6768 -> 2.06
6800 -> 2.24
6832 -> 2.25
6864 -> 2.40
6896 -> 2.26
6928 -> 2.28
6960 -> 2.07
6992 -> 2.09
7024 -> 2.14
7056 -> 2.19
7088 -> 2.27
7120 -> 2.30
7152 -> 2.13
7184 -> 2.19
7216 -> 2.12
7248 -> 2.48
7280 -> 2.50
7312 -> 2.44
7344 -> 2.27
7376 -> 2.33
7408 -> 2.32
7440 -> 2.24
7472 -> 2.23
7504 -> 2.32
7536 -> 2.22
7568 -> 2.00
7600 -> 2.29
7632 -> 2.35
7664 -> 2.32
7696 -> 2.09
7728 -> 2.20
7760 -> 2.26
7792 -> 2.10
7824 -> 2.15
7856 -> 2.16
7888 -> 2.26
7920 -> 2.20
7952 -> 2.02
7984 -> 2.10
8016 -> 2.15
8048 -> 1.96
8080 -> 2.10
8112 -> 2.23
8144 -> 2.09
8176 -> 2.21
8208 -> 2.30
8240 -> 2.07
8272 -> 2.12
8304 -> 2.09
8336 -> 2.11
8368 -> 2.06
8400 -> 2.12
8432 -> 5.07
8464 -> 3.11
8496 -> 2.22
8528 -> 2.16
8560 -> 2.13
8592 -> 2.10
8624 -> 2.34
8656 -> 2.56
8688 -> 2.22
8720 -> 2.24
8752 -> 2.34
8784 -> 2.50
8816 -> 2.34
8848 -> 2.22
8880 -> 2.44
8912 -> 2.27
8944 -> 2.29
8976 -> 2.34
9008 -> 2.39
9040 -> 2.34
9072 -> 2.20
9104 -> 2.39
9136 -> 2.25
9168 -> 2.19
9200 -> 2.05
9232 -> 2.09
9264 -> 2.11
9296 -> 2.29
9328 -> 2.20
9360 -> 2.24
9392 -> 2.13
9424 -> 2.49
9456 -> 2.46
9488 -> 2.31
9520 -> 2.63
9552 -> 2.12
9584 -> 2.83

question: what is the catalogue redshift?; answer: 0.286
